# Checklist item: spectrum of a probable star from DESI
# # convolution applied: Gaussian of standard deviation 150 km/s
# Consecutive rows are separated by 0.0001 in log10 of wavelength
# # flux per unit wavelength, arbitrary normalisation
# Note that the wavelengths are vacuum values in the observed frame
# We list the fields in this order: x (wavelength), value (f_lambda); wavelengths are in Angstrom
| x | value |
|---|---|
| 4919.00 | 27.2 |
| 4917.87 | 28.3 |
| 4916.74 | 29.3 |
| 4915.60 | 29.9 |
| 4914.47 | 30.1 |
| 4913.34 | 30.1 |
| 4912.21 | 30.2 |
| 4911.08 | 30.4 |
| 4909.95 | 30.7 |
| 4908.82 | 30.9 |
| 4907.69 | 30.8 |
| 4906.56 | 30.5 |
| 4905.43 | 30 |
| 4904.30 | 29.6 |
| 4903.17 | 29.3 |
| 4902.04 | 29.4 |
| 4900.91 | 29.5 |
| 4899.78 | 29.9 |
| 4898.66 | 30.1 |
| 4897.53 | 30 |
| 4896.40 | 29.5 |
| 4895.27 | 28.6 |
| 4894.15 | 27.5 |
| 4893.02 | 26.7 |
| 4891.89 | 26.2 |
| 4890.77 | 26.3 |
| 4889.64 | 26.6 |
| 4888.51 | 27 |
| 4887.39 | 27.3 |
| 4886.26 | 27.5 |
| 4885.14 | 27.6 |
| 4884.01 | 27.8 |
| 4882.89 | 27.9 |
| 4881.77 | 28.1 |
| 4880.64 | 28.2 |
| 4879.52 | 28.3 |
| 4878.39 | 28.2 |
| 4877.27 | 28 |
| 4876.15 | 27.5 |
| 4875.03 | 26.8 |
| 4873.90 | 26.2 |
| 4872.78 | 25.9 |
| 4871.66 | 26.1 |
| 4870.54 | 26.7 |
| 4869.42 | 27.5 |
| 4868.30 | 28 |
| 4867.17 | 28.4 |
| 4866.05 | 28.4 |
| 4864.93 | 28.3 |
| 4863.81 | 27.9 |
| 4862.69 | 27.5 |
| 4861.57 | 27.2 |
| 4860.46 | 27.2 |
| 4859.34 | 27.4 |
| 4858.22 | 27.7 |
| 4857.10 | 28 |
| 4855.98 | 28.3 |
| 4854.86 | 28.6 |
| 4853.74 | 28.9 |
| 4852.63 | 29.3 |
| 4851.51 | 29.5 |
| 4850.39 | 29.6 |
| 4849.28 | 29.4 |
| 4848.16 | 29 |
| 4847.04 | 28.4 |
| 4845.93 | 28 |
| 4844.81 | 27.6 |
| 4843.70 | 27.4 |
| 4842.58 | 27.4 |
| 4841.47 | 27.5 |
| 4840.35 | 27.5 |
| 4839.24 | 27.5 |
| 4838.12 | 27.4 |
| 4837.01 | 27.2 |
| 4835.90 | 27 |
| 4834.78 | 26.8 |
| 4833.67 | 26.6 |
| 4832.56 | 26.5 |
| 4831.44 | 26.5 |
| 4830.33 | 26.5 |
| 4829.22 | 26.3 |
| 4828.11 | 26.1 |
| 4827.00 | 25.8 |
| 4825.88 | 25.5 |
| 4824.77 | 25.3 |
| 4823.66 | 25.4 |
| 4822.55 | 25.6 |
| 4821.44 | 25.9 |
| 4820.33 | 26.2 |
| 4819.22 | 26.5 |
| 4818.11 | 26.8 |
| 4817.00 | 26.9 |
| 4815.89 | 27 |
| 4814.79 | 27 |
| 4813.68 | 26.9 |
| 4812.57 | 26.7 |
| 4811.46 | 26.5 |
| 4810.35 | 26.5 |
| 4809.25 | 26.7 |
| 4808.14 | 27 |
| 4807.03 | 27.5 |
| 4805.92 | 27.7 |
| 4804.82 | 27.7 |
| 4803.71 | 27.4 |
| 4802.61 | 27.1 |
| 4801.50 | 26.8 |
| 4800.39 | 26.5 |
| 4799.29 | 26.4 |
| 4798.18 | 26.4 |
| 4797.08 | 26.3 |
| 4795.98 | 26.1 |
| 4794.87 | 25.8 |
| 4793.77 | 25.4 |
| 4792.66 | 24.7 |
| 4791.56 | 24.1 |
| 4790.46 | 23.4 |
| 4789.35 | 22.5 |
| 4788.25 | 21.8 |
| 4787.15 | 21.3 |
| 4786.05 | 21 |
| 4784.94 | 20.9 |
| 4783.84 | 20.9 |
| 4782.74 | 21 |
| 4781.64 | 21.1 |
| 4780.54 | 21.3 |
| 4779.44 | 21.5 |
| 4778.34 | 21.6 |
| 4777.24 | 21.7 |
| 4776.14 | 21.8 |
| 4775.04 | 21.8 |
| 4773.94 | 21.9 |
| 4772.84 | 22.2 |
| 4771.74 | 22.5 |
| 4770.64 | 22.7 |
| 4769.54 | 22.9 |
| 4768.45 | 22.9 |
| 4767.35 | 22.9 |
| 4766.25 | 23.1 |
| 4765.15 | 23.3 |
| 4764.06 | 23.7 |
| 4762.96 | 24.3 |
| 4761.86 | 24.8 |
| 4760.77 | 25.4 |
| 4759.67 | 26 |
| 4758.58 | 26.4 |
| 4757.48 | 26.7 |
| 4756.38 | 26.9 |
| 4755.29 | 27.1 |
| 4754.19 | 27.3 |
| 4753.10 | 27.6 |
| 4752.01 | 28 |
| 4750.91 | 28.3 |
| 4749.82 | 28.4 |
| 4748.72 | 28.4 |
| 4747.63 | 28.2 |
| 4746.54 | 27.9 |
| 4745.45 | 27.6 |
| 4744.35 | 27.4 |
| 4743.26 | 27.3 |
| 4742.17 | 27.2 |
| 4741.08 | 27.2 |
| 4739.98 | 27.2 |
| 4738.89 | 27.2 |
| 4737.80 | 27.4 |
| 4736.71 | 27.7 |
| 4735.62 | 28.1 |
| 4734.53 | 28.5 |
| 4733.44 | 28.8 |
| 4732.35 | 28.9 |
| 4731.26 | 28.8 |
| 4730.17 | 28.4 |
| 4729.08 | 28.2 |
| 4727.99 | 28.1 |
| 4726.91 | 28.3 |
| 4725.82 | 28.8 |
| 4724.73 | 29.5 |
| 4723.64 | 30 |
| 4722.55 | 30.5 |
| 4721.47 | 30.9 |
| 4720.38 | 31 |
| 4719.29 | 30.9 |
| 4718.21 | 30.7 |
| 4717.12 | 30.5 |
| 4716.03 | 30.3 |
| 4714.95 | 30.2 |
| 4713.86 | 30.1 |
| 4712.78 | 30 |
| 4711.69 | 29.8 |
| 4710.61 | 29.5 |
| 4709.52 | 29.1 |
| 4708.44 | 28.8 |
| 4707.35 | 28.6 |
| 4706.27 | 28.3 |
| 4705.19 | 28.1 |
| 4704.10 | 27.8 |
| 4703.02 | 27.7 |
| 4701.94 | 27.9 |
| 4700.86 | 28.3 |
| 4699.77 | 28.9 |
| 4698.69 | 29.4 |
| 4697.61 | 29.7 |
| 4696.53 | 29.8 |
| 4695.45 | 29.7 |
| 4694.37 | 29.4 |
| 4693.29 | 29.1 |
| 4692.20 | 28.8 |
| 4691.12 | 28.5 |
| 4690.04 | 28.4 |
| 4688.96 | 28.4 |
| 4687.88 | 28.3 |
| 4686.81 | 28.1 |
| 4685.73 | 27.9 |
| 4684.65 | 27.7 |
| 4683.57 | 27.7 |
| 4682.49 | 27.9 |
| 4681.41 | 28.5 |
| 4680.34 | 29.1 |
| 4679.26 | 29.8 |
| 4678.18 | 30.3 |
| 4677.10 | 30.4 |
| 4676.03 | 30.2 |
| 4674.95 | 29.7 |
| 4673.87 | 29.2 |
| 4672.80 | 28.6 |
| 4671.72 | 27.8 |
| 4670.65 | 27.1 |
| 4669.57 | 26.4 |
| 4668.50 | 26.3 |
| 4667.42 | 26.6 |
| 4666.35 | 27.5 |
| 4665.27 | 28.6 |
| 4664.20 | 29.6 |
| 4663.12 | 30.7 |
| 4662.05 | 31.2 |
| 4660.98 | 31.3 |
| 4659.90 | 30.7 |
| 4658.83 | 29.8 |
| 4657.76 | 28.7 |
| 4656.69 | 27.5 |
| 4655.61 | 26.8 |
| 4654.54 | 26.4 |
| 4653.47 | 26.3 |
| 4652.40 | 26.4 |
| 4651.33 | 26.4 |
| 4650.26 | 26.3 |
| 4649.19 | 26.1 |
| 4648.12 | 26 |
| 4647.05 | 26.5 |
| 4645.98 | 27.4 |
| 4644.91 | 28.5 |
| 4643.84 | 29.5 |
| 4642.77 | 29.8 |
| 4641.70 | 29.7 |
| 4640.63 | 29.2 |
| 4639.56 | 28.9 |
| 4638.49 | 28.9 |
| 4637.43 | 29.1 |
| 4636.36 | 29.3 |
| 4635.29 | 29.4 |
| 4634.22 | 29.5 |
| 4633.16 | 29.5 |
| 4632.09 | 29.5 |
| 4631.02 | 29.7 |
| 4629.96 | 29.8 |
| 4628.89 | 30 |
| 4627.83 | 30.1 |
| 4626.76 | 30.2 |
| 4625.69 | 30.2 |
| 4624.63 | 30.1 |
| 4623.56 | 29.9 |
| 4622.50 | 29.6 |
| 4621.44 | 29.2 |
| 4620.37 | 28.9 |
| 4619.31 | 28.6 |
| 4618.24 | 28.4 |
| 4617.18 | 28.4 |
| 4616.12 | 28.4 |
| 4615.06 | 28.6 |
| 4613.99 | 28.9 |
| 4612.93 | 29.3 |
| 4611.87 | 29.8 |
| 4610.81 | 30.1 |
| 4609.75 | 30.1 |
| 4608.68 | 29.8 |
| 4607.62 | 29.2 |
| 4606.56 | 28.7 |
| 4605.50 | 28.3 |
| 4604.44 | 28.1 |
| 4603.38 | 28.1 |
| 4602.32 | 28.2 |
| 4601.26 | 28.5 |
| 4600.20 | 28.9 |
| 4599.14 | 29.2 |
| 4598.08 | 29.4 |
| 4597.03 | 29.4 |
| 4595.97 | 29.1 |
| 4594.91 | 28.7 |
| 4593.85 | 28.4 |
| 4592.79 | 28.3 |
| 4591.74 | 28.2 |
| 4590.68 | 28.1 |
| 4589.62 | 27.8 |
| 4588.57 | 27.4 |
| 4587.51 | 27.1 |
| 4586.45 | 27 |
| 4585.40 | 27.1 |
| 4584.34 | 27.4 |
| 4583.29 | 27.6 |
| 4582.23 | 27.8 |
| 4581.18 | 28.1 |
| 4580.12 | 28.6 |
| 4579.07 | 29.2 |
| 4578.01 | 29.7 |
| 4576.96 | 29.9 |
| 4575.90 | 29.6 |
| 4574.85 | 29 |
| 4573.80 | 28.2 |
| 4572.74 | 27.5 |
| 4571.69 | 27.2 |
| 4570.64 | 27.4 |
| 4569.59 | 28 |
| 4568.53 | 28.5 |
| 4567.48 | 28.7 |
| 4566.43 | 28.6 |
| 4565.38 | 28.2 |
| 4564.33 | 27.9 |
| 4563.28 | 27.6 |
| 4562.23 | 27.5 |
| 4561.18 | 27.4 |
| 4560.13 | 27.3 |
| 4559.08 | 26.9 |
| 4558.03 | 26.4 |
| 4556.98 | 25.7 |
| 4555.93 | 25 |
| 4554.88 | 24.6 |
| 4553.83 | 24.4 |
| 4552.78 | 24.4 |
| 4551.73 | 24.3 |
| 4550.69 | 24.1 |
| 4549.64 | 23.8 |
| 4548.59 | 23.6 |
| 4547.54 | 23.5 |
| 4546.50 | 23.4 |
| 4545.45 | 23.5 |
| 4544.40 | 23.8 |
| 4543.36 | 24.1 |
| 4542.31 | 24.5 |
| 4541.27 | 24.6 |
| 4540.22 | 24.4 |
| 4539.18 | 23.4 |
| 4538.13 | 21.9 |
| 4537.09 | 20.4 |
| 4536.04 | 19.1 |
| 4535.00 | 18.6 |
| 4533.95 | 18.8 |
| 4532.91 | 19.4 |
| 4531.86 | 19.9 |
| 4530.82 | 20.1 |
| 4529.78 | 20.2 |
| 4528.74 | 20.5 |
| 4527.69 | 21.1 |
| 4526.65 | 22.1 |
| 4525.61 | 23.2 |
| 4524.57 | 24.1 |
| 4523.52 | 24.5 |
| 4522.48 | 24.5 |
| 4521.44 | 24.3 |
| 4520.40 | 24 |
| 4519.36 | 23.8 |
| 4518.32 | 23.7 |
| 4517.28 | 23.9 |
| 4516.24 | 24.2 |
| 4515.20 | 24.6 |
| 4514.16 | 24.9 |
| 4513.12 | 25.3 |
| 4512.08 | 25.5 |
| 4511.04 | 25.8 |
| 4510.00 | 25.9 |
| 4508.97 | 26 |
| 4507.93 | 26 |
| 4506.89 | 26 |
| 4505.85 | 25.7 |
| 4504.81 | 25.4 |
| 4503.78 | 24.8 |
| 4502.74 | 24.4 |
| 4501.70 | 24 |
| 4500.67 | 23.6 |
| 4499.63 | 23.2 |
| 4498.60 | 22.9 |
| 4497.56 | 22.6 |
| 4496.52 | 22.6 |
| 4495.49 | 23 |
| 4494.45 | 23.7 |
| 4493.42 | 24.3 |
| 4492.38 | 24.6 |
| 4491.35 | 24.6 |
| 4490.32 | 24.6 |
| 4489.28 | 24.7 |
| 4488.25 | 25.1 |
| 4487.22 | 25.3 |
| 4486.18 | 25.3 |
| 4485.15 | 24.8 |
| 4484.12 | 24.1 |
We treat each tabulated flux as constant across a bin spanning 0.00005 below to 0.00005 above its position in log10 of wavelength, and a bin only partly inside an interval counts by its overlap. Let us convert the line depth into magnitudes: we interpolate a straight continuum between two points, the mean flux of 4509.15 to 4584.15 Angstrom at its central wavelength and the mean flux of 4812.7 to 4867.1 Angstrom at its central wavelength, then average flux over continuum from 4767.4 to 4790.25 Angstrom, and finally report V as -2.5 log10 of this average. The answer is 0.23 mag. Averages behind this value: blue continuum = 25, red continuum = 27.3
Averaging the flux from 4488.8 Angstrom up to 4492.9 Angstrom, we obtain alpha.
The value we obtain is 24.6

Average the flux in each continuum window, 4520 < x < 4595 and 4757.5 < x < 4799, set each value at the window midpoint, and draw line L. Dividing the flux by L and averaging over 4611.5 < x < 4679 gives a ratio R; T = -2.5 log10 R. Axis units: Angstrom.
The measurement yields -0.17 mag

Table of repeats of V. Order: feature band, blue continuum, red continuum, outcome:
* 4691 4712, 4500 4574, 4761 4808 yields -0.20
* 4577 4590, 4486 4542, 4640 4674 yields -0.09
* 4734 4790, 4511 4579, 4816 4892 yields 0.08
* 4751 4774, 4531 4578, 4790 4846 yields 0.06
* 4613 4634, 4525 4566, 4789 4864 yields -0.20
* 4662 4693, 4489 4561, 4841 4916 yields -0.11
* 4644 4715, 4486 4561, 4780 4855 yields -0.14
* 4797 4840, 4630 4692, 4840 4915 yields 0.07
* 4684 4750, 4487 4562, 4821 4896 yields -0.11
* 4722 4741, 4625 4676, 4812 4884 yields -0.01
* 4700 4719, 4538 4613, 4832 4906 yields -0.06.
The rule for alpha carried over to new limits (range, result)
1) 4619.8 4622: 29.1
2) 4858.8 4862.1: 27.3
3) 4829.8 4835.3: 26.6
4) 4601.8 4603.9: 28.1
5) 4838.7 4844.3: 27.5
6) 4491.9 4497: 23.6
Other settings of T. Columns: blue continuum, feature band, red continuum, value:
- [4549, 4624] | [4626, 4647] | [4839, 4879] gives -0.05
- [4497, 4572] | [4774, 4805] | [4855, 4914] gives 0.15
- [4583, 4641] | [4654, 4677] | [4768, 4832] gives -0.04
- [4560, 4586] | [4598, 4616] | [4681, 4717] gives -0.02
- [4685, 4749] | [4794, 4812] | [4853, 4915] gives 0.07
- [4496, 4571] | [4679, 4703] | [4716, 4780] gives -0.11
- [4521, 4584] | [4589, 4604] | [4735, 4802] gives -0.15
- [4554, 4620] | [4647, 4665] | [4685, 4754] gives 0.01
